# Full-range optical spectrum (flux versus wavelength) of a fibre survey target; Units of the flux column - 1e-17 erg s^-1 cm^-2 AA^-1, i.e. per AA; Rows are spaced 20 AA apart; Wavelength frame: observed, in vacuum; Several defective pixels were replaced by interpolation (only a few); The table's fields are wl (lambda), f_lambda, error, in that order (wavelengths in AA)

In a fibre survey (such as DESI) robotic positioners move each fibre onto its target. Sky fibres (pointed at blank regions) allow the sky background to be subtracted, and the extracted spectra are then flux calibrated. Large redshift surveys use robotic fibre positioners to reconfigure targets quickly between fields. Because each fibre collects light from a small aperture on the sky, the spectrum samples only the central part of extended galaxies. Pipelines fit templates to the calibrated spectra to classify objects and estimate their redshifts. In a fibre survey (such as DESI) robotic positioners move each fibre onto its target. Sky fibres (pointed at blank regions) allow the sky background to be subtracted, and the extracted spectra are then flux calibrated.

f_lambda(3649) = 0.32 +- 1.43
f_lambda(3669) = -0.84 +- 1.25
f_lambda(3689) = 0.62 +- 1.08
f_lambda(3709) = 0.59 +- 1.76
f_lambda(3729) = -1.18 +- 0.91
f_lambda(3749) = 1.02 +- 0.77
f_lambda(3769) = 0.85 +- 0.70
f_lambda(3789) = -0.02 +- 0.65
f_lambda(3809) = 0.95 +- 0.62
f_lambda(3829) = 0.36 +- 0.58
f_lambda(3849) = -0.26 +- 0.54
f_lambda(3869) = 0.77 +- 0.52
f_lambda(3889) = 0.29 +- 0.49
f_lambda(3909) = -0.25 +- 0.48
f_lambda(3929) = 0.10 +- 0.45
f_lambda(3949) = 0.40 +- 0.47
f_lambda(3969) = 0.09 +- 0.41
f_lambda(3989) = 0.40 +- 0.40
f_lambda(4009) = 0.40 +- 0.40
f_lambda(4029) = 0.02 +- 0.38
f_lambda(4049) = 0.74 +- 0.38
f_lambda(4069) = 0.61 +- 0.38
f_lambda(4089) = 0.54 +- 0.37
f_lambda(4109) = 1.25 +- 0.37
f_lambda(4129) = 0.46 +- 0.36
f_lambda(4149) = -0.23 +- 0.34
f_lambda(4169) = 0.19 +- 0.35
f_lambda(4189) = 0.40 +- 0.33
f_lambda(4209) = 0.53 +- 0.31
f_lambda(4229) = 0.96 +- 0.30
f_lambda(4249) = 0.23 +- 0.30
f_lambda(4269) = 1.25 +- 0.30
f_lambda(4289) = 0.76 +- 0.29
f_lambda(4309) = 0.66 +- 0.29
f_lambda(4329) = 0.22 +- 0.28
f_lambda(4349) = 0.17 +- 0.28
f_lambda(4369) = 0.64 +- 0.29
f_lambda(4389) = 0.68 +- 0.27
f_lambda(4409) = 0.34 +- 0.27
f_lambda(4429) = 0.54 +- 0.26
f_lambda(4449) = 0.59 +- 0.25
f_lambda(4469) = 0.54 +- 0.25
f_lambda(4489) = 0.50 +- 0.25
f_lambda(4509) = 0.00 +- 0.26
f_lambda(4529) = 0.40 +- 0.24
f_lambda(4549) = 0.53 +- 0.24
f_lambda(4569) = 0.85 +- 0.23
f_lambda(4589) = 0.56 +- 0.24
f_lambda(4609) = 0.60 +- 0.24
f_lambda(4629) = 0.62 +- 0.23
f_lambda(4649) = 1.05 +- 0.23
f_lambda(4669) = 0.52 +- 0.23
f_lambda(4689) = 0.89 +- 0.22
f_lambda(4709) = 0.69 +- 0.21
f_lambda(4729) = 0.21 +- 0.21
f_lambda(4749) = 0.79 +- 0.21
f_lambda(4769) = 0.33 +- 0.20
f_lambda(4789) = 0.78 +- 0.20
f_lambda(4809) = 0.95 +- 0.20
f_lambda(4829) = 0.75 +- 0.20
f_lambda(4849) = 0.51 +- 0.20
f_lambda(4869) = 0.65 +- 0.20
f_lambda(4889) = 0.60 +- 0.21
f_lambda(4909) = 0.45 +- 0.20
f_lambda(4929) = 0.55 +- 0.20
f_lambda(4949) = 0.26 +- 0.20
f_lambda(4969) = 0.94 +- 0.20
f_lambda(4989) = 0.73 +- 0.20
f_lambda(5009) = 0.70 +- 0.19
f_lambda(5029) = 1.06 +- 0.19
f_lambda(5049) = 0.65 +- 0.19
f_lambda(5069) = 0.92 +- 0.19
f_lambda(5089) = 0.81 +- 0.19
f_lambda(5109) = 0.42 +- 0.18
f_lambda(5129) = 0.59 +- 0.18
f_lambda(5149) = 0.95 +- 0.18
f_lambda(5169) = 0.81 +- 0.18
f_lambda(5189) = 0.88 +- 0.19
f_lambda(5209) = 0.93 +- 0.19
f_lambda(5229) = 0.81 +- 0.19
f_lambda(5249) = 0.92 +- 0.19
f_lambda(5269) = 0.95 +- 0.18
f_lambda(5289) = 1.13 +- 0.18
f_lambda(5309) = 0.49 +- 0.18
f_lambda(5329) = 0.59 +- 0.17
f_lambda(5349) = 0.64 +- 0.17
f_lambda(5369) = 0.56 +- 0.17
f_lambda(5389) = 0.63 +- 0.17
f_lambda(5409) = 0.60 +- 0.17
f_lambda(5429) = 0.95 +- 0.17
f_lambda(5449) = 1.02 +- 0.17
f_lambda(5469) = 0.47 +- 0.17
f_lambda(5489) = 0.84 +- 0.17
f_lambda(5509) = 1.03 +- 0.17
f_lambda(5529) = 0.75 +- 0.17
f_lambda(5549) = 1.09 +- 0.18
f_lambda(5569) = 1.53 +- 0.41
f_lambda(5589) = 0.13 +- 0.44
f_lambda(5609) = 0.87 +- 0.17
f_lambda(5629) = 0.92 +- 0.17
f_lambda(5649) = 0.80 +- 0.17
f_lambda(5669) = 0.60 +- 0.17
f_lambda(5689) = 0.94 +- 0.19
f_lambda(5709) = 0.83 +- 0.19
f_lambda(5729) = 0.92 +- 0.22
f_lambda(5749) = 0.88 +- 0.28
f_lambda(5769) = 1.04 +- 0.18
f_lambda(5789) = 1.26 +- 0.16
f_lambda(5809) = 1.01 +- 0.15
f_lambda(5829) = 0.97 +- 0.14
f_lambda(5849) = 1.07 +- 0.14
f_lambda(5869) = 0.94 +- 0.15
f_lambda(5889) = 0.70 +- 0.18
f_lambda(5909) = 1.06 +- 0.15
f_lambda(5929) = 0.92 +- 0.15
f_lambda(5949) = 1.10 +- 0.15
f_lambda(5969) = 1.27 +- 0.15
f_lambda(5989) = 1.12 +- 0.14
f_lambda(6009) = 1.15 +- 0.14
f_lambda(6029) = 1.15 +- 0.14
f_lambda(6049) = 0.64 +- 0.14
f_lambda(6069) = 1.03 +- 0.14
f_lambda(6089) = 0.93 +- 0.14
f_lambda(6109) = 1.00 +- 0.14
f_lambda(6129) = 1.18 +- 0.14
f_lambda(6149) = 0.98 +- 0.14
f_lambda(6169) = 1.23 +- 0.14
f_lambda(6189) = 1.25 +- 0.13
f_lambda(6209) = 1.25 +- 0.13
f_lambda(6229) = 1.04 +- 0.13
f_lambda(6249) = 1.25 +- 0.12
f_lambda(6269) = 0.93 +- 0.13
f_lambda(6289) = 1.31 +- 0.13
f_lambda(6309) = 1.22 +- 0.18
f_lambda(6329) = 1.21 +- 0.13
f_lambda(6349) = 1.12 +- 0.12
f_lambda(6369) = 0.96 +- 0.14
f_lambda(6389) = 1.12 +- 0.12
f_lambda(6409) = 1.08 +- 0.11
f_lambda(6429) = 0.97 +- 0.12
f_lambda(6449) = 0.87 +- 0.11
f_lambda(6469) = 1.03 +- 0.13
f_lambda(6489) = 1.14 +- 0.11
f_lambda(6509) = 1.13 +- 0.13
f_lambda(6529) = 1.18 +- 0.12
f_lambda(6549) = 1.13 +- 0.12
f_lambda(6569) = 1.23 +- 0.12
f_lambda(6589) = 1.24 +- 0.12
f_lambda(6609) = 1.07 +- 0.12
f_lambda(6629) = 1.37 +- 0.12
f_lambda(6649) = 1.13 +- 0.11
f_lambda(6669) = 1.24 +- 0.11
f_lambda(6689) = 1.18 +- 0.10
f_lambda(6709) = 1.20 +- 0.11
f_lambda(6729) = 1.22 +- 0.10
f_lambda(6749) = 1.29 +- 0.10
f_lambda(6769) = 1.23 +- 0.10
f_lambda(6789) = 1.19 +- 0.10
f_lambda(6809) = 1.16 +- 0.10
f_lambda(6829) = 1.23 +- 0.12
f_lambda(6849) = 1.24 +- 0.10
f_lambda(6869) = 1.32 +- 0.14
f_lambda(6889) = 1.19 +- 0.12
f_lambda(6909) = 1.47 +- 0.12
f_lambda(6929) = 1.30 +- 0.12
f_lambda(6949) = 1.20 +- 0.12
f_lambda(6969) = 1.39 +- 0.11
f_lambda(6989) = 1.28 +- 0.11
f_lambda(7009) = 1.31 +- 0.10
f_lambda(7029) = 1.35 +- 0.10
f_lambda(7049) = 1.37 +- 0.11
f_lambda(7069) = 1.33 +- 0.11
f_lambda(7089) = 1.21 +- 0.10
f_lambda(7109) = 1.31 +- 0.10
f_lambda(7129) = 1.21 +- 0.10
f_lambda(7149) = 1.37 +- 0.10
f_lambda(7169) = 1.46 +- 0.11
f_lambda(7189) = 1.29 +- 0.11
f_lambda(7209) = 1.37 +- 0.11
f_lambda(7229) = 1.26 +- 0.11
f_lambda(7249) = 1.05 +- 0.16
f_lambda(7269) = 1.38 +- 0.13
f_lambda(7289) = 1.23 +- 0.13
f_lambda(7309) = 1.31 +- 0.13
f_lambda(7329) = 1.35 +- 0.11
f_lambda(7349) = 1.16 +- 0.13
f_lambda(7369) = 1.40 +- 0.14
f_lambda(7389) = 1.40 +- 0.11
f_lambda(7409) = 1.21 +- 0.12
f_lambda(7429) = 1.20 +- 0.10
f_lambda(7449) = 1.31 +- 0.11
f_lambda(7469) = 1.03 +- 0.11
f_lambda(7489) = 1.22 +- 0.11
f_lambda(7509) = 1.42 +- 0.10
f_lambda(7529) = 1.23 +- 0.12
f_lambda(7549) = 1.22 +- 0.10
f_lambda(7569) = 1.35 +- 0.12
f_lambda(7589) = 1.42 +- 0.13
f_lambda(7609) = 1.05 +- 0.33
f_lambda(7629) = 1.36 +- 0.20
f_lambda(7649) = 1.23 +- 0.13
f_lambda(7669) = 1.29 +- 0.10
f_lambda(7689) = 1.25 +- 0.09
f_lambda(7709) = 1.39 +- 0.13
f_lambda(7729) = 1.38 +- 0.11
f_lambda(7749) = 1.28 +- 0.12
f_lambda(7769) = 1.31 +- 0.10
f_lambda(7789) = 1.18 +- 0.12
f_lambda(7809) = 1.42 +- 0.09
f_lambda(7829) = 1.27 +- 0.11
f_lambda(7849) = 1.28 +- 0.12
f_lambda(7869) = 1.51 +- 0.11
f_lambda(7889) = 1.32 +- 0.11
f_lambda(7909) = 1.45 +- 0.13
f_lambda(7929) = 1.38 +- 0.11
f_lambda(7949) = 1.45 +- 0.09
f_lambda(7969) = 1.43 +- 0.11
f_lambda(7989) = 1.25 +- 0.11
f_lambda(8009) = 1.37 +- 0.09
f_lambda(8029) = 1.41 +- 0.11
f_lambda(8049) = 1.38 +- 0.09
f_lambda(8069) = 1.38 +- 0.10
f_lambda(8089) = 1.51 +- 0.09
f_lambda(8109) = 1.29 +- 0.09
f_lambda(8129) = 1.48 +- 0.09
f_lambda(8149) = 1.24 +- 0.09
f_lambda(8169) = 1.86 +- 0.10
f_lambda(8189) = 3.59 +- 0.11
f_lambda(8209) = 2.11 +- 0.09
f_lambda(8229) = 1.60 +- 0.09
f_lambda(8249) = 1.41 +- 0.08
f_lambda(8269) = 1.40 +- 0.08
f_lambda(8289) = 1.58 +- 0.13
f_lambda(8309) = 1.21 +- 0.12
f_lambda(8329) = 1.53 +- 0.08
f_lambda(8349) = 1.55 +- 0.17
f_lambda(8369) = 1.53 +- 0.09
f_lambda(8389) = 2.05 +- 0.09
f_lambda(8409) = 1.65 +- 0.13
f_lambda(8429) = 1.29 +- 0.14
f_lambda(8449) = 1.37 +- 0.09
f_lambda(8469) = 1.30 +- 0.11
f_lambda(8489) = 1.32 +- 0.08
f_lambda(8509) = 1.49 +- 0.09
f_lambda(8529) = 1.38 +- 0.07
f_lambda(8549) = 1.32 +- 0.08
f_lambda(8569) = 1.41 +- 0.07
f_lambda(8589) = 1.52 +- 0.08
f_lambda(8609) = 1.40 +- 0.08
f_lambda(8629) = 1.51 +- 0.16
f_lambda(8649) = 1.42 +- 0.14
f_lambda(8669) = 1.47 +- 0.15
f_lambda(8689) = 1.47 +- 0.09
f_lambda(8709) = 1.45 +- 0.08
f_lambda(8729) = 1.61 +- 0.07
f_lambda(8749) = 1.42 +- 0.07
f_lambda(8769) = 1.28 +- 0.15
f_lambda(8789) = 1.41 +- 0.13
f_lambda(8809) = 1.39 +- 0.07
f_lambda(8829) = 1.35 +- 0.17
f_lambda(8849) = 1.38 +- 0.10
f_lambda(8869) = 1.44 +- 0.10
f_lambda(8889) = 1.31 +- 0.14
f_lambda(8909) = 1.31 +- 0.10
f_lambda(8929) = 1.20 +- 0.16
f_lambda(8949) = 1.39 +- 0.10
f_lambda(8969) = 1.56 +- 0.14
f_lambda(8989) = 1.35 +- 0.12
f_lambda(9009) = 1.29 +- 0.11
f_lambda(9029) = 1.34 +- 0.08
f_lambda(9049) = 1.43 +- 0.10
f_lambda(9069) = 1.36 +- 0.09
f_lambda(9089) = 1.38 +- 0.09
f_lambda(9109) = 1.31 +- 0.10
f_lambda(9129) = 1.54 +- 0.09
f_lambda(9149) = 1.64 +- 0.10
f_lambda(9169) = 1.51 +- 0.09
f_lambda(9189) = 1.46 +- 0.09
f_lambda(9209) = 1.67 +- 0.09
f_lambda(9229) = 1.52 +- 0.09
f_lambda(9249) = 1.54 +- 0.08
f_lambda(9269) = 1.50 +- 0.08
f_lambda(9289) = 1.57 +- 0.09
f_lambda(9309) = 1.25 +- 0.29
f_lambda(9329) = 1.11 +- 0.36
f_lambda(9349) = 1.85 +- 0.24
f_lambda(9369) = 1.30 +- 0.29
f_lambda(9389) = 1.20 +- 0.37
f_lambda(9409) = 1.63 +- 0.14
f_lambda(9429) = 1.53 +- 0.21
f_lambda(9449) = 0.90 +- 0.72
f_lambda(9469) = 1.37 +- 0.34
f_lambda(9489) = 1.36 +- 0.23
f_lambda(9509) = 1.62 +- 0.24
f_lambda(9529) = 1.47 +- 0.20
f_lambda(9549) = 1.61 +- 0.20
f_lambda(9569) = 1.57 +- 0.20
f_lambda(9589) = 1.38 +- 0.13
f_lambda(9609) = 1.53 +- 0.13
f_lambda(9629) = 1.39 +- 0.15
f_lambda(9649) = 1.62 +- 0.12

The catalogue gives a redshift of 0.248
